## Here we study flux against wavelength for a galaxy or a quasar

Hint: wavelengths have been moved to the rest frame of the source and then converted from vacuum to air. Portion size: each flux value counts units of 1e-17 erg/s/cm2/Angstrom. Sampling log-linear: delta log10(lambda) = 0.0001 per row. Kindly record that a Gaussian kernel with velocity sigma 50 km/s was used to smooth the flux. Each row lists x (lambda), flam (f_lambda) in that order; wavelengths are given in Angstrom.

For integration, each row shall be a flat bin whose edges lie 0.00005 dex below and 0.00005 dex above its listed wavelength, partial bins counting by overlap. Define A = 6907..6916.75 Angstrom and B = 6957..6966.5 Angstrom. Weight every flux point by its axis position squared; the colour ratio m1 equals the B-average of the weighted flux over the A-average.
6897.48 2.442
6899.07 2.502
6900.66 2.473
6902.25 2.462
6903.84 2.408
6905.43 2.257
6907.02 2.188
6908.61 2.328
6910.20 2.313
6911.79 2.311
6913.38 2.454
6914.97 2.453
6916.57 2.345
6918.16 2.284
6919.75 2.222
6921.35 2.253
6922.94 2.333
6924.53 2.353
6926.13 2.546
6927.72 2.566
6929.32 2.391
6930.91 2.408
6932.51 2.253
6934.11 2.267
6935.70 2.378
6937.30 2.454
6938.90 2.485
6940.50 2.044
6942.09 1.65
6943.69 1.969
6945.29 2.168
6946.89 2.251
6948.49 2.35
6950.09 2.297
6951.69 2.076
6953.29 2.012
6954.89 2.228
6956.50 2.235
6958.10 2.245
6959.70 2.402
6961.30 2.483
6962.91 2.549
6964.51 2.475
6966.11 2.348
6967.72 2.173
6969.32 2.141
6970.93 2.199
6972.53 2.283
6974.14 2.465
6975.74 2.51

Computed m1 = 1.04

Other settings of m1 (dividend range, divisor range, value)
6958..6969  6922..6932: 0.99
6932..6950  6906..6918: 0.95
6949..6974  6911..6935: 0.98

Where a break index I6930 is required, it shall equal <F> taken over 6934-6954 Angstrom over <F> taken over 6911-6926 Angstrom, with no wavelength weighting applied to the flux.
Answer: 0.93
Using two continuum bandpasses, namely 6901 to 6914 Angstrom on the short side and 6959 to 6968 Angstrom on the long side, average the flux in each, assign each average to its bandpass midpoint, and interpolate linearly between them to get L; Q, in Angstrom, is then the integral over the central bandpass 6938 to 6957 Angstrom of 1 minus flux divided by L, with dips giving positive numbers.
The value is 2.0 Angstrom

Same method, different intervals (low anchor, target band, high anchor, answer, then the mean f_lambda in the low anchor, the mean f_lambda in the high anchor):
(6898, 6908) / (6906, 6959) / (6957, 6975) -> 2.0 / 2.38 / 2.34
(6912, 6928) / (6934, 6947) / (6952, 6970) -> 0.9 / 2.37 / 2.29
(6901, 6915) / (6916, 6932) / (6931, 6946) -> -0.7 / 2.35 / 2.2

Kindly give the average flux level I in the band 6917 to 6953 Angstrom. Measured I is 2.27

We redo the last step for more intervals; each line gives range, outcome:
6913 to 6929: 2.38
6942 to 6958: 2.15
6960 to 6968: 2.42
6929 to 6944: 2.23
